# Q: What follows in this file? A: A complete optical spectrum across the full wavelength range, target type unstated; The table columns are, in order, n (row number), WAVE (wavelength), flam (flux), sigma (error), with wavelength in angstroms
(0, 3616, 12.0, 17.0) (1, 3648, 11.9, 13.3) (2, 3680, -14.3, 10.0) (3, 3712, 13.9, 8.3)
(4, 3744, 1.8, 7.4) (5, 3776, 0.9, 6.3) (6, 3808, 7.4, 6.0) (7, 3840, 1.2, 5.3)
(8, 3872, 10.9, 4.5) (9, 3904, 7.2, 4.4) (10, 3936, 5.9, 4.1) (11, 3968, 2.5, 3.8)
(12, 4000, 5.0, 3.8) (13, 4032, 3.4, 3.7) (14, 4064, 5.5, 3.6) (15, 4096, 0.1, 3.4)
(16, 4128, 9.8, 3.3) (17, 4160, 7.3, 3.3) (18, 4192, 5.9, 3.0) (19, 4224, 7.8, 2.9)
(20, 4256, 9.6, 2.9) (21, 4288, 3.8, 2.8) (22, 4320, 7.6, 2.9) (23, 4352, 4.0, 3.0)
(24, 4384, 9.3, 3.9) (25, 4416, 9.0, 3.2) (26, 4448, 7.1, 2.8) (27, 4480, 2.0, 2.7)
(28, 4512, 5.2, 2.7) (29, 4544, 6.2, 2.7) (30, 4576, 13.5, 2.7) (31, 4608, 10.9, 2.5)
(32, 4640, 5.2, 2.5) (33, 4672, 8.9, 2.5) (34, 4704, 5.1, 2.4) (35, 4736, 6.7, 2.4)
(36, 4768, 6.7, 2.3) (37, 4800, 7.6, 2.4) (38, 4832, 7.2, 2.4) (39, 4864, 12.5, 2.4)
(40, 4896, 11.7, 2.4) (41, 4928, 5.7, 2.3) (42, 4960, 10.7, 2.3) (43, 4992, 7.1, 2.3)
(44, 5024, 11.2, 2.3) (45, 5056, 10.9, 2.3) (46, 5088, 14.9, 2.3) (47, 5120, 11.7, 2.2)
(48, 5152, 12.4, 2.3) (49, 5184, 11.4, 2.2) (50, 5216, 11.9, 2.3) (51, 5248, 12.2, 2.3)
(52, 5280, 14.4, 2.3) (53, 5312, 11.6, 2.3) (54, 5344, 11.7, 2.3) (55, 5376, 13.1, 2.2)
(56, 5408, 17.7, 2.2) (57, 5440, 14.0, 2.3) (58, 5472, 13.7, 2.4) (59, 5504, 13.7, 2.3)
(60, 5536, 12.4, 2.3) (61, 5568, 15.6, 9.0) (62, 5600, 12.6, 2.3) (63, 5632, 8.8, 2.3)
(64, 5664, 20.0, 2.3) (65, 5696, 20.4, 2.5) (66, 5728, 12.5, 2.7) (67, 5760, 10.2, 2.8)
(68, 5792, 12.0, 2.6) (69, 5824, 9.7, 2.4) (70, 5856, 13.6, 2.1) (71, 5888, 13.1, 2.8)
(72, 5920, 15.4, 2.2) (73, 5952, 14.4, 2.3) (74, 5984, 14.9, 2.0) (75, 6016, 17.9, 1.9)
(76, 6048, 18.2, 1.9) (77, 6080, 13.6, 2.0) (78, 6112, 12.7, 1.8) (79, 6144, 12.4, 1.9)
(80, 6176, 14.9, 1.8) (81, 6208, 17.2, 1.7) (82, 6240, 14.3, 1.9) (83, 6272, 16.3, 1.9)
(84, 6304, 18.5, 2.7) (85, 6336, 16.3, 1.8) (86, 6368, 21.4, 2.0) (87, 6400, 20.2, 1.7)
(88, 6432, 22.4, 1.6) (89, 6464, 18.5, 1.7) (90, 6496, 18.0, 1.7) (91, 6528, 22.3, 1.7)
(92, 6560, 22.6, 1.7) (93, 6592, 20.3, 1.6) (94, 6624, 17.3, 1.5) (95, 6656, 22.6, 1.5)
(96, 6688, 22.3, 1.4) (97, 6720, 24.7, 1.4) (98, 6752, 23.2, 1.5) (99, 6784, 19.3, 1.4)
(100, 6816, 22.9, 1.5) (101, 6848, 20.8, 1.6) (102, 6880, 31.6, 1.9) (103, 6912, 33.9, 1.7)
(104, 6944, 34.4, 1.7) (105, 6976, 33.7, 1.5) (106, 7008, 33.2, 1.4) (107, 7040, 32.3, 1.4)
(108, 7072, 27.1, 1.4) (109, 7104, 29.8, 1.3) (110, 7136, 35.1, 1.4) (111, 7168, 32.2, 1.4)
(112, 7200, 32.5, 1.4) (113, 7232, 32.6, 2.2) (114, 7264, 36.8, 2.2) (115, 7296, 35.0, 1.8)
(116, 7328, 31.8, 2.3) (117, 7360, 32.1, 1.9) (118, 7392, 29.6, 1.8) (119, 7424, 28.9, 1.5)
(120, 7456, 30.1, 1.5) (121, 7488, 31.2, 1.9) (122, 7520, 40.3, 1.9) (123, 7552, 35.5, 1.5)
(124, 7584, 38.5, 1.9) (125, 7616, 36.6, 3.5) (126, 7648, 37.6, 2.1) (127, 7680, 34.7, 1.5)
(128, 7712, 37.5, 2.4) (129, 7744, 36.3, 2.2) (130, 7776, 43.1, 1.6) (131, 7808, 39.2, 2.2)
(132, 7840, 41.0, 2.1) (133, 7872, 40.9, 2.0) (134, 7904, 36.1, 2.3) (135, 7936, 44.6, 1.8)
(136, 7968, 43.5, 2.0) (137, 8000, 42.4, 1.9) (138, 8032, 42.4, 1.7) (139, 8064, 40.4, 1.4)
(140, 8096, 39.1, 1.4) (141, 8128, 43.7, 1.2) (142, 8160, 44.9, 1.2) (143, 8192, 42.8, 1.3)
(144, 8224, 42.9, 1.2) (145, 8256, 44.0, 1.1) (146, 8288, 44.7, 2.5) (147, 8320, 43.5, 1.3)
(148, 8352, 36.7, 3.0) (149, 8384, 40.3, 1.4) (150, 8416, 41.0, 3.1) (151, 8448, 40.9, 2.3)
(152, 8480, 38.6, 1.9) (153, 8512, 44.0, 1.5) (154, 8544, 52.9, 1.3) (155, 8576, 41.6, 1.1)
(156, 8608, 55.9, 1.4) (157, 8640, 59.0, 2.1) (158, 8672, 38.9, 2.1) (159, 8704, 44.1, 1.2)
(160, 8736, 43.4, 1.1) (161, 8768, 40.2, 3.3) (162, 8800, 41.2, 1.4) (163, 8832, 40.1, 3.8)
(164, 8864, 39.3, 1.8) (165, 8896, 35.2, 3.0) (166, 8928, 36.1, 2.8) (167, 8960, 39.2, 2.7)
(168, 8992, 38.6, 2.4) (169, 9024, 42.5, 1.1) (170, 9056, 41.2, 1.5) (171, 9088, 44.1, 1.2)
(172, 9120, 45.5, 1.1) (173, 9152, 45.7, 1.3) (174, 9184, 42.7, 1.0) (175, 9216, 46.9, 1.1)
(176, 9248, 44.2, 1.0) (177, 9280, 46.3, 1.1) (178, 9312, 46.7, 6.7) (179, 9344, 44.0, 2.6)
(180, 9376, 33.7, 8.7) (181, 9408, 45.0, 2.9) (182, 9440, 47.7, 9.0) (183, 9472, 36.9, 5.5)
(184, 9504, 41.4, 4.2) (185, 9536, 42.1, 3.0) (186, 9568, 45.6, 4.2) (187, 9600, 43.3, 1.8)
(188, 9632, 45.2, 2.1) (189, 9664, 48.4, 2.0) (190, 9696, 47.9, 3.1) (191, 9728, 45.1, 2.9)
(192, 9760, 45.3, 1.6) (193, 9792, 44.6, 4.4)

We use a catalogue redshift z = 0.72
